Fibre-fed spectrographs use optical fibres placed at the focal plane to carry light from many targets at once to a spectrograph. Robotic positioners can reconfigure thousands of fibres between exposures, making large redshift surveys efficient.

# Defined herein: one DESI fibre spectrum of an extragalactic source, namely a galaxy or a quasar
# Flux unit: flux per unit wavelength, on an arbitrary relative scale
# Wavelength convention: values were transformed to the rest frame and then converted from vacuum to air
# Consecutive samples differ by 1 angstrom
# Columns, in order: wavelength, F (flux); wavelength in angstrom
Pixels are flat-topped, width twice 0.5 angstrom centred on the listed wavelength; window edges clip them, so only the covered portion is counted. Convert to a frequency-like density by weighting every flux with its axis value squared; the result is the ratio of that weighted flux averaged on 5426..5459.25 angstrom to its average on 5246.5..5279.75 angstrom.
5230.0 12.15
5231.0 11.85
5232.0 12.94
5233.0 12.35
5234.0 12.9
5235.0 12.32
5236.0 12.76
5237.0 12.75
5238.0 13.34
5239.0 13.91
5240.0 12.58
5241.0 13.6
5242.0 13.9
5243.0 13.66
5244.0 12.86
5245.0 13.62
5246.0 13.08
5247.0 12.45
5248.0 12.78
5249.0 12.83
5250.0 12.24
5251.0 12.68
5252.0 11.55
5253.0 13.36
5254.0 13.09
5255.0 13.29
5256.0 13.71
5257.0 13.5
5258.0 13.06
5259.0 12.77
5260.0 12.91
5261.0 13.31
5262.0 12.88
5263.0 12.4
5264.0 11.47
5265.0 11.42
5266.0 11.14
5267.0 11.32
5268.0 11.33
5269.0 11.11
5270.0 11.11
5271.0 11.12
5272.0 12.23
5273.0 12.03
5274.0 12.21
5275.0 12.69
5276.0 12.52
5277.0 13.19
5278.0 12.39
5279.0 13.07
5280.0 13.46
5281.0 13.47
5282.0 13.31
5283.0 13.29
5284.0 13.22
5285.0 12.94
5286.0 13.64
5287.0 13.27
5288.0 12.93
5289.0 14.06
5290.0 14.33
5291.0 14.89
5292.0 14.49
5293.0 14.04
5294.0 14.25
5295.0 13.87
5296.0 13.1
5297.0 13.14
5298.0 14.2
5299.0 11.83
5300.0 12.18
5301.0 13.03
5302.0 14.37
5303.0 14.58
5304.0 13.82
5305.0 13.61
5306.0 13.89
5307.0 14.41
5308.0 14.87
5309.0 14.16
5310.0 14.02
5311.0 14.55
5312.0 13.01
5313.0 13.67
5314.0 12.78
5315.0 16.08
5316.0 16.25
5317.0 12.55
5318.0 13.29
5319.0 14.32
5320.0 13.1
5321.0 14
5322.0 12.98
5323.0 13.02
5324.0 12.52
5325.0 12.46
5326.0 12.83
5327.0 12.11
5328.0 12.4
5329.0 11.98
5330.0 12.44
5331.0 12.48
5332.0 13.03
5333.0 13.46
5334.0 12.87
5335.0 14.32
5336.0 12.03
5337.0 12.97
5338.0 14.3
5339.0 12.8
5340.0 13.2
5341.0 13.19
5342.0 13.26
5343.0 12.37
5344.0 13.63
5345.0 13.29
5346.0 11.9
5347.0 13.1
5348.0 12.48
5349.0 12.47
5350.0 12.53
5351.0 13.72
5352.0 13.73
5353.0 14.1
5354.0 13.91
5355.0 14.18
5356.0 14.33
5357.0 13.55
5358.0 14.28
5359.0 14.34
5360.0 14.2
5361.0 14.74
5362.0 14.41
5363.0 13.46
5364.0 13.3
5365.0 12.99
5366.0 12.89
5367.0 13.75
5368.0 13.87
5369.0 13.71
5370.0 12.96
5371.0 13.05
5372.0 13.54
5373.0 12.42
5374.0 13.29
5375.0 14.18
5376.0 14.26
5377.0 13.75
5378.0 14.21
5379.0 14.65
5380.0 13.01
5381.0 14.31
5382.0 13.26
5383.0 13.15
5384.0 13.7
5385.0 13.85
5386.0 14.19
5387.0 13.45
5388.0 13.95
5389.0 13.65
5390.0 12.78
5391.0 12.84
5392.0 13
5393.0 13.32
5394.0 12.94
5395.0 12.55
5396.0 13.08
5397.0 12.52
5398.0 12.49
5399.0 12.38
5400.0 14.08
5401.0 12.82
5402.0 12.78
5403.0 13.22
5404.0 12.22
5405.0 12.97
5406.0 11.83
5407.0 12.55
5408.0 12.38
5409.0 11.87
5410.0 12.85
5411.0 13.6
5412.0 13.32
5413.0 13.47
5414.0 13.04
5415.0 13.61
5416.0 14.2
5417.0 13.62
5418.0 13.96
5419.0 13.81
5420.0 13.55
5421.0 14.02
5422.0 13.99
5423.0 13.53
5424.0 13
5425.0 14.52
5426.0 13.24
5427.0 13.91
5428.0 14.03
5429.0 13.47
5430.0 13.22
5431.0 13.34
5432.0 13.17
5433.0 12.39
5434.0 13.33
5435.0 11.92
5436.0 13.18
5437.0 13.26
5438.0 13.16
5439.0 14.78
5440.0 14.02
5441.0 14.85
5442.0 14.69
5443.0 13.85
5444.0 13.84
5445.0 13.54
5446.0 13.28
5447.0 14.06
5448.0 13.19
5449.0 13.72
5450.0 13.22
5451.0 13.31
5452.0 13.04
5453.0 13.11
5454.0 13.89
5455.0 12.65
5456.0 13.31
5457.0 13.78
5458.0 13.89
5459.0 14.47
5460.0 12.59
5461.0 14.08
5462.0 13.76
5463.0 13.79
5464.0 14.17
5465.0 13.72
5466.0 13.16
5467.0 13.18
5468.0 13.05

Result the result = 1.2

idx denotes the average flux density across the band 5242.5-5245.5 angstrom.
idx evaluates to 13.4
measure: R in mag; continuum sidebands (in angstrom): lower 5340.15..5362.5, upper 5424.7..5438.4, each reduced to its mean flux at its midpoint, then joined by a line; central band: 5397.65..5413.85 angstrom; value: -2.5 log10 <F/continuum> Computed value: 0.046 mag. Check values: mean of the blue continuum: 13.5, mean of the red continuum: 13.3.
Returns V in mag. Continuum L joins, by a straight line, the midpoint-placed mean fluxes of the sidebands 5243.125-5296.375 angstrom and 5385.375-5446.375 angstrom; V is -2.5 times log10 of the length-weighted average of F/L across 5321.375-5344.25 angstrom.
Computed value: 0.014 mag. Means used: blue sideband 12.9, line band 12.9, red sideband 13.3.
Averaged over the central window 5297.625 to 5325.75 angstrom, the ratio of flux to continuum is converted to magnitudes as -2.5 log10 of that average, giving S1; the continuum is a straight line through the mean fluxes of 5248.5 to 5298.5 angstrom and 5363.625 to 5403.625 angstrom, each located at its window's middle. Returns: -0.053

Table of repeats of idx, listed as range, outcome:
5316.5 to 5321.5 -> 13.5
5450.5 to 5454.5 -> 13.3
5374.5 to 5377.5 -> 14.1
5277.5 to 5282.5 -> 13.1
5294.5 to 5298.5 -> 13.6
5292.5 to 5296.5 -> 13.8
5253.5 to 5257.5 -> 13.4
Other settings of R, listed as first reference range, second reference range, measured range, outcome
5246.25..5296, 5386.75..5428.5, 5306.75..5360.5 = -0.03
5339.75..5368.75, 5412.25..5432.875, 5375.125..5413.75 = 0.03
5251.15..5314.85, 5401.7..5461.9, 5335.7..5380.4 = -0.02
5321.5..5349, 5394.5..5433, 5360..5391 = -0.05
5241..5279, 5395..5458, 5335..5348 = -0.01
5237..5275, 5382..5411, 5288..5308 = -0.09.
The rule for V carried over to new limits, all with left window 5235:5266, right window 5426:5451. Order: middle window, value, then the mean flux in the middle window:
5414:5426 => -0.02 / 13.7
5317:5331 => 0.02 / 12.9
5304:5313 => -0.08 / 14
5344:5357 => -0.01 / 13.3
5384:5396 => 0.00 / 13.3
